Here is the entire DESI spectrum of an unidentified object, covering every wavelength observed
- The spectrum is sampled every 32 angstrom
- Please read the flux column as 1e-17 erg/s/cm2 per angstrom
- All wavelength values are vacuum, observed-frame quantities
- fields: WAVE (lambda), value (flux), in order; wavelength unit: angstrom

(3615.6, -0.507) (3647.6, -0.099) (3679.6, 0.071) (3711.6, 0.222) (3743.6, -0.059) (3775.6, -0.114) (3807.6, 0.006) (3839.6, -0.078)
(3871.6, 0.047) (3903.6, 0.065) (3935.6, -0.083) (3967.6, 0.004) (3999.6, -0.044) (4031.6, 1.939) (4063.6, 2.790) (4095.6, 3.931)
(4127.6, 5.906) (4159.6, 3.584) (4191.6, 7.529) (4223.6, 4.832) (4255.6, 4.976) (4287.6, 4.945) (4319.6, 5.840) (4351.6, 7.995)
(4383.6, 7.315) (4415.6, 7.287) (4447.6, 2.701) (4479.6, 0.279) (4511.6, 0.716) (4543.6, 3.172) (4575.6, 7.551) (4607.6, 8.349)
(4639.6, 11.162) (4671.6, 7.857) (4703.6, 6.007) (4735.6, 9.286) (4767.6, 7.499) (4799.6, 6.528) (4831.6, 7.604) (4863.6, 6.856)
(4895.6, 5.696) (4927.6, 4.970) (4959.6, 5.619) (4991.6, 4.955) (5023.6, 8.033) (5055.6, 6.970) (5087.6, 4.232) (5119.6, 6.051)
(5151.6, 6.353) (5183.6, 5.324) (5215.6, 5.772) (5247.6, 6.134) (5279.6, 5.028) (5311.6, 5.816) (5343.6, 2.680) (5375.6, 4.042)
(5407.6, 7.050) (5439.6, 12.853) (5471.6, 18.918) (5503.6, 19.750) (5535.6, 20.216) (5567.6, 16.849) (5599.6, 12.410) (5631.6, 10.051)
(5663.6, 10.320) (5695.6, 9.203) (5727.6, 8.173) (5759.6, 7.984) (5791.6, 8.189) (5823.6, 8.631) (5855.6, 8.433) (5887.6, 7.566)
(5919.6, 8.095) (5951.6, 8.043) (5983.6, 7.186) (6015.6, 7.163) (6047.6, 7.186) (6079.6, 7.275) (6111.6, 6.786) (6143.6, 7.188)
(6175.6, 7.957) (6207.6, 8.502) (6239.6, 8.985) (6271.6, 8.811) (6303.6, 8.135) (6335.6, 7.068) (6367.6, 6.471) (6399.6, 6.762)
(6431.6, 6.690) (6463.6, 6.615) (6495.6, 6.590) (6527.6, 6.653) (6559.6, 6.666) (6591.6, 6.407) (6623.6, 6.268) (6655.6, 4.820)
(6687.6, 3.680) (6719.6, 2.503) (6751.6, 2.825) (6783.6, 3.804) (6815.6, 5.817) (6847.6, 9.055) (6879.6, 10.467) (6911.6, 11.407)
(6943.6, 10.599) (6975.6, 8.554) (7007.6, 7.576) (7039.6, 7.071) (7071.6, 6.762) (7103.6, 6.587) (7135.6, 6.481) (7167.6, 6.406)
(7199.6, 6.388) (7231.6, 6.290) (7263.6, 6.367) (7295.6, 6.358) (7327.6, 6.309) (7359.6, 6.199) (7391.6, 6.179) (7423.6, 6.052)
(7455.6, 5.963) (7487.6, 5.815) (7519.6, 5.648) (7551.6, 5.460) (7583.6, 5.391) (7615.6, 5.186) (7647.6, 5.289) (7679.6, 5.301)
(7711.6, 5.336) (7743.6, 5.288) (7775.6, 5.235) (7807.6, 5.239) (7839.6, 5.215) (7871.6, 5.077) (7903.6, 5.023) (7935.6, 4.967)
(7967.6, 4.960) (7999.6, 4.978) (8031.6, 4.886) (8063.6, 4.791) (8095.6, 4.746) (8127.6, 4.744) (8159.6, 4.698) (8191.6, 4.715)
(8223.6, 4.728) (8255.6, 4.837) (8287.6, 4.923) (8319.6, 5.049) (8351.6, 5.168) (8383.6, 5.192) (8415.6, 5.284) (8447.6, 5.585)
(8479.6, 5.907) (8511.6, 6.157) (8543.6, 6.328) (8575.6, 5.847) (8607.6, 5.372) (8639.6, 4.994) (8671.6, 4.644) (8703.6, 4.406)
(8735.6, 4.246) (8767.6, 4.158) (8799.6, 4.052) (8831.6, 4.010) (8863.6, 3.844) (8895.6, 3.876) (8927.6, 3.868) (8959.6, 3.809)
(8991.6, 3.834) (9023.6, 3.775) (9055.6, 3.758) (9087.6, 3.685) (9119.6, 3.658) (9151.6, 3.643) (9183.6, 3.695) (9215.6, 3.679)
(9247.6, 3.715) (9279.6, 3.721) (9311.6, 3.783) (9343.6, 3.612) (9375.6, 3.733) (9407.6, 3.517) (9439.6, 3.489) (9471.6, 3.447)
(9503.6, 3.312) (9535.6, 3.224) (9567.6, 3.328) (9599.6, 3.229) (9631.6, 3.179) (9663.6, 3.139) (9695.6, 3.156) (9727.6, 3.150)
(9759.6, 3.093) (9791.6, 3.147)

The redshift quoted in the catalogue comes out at 3.487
